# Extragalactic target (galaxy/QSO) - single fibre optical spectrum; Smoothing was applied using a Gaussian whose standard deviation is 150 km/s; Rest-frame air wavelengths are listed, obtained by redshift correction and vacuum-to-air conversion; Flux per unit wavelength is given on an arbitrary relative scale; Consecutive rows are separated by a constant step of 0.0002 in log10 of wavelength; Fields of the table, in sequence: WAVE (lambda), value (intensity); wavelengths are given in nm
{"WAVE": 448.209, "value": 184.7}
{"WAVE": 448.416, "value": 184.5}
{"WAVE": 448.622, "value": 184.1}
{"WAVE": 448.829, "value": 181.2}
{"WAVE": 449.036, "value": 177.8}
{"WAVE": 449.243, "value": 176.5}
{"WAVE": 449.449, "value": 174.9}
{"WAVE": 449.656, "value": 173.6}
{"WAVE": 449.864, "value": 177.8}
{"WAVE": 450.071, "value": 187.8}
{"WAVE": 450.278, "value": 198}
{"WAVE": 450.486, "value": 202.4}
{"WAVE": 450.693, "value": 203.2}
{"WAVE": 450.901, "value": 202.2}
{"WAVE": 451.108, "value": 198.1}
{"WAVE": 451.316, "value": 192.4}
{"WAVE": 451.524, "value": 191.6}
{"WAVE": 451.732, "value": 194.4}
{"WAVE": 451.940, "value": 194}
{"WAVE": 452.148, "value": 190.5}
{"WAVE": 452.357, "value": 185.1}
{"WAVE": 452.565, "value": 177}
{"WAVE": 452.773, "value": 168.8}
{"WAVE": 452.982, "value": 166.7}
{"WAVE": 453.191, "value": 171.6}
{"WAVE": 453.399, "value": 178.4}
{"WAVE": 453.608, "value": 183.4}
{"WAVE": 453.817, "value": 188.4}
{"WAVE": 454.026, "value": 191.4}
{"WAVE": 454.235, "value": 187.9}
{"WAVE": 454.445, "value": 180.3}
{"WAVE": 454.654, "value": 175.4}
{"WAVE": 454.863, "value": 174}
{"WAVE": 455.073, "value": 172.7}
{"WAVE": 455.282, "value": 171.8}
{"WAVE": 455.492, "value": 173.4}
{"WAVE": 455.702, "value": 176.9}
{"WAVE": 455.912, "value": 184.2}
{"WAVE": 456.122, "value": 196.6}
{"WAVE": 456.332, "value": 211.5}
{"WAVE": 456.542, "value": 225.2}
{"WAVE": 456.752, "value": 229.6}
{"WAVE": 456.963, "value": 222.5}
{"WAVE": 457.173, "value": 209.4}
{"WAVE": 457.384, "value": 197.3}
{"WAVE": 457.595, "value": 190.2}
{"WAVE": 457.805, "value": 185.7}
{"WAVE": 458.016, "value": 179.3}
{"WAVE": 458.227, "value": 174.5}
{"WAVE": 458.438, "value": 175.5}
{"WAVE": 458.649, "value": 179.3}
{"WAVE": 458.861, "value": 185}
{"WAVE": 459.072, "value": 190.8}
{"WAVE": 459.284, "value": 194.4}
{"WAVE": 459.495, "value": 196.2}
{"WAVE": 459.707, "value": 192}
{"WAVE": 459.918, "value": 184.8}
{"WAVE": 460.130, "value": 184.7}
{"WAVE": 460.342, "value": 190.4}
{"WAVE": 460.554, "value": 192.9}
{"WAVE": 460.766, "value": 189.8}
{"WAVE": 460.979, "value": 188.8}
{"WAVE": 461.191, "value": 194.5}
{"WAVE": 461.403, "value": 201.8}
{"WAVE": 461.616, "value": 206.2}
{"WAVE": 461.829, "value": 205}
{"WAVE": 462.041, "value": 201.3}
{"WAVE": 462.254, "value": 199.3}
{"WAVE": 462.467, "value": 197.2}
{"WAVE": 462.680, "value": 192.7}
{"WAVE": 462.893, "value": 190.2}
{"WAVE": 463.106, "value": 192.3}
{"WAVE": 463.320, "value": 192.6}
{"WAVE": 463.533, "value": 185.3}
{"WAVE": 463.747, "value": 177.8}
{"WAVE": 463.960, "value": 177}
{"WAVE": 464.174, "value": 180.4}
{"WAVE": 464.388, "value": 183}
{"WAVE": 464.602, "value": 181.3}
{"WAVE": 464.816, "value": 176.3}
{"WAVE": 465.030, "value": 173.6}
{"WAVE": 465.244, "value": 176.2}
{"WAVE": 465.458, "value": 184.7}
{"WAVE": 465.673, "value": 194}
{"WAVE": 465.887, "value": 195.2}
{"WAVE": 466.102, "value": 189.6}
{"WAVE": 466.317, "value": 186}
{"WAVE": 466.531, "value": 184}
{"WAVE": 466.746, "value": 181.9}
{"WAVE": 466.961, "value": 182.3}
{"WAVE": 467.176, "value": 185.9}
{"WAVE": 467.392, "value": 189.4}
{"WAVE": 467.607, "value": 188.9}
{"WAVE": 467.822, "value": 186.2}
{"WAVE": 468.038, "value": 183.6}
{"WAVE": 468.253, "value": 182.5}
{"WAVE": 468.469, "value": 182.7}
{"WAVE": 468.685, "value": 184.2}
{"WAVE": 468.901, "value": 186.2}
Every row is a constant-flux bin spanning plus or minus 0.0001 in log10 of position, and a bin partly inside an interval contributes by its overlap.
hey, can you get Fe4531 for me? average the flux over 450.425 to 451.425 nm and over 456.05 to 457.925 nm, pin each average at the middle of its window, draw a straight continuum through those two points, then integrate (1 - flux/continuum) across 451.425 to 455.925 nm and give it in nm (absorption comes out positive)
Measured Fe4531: 0.50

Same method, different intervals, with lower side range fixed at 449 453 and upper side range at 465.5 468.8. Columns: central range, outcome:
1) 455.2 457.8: -0.165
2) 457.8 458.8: 0.045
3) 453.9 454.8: 0.018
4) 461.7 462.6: -0.067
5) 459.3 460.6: -0.025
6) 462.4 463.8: -0.026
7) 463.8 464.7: 0.030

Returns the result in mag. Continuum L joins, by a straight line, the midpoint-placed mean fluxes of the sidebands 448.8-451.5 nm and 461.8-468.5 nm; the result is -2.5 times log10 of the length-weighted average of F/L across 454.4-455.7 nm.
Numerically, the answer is 0.080 mag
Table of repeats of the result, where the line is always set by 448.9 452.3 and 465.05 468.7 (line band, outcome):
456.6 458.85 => -0.04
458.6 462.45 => -0.04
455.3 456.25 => 0.03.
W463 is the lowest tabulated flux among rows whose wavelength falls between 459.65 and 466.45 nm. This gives 173.6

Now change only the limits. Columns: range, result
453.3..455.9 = 171.8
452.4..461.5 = 166.7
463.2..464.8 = 177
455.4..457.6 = 173.4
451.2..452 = 191.6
